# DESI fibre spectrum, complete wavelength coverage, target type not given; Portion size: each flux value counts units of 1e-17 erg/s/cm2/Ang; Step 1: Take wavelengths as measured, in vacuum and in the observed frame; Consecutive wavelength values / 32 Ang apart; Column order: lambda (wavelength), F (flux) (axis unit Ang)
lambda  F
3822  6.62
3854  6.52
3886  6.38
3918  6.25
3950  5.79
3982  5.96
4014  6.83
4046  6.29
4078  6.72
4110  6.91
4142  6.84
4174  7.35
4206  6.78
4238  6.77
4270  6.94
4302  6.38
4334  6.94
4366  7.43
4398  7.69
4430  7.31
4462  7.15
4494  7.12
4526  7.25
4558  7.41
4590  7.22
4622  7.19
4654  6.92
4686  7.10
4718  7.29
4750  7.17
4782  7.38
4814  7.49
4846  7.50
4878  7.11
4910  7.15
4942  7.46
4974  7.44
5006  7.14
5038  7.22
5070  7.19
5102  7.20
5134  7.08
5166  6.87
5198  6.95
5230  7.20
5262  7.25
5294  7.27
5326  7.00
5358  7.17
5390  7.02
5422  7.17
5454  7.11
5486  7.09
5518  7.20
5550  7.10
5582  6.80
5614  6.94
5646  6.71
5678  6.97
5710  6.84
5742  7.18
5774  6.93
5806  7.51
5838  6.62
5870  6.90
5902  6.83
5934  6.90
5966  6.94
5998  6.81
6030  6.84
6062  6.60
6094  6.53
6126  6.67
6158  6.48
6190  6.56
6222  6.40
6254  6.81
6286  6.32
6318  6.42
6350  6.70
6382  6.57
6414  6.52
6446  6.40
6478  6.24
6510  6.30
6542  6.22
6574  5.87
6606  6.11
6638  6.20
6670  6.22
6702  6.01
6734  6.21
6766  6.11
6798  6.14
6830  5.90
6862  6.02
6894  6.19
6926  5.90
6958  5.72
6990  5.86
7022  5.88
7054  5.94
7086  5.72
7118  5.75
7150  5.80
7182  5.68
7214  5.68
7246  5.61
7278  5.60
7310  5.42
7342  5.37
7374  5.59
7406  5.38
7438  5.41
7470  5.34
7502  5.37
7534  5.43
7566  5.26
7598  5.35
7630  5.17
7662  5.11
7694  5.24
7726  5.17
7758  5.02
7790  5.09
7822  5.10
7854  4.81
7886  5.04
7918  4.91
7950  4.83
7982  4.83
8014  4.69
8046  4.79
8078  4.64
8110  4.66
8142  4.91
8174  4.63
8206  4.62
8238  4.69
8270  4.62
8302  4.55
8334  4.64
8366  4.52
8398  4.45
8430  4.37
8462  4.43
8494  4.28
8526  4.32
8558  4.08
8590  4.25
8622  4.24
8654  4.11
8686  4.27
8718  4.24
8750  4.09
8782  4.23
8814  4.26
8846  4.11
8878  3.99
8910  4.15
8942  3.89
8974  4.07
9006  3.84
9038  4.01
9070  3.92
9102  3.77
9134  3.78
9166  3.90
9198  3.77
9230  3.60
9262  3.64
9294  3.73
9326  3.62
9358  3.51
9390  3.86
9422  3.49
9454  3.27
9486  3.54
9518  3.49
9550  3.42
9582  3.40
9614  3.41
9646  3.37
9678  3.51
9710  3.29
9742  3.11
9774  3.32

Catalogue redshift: 0.00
